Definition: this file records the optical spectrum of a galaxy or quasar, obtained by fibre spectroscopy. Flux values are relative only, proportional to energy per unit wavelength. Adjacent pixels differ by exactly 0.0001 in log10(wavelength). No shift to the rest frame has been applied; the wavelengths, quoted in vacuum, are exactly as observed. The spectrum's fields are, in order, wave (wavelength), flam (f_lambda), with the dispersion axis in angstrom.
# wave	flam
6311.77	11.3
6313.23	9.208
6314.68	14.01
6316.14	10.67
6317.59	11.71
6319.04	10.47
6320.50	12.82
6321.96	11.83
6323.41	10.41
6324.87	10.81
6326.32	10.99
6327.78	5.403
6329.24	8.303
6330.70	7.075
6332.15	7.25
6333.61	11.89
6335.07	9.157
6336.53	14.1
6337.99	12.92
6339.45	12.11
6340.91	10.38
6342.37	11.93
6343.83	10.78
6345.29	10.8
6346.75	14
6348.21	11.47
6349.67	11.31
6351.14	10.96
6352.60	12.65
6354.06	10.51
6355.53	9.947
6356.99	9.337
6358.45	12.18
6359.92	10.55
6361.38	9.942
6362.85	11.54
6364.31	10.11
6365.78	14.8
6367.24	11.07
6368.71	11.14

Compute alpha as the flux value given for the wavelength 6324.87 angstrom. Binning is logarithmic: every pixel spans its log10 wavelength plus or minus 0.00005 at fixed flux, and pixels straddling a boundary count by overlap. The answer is 10.81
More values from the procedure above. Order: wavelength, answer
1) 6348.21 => 11.47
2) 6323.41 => 10.41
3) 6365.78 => 14.8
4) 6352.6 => 12.65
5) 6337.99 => 12.92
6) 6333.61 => 11.89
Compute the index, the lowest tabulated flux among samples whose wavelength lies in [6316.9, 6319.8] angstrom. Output 10.47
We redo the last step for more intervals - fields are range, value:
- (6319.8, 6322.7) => 11.83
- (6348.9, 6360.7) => 9.337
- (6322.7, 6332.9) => 5.403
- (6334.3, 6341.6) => 9.157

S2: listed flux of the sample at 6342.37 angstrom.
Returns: 11.93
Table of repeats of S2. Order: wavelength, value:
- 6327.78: 5.403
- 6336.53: 14.1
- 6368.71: 11.14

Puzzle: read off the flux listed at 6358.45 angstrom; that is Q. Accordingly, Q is 12.18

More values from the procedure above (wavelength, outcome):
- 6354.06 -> 10.51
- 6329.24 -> 8.303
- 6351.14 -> 10.96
